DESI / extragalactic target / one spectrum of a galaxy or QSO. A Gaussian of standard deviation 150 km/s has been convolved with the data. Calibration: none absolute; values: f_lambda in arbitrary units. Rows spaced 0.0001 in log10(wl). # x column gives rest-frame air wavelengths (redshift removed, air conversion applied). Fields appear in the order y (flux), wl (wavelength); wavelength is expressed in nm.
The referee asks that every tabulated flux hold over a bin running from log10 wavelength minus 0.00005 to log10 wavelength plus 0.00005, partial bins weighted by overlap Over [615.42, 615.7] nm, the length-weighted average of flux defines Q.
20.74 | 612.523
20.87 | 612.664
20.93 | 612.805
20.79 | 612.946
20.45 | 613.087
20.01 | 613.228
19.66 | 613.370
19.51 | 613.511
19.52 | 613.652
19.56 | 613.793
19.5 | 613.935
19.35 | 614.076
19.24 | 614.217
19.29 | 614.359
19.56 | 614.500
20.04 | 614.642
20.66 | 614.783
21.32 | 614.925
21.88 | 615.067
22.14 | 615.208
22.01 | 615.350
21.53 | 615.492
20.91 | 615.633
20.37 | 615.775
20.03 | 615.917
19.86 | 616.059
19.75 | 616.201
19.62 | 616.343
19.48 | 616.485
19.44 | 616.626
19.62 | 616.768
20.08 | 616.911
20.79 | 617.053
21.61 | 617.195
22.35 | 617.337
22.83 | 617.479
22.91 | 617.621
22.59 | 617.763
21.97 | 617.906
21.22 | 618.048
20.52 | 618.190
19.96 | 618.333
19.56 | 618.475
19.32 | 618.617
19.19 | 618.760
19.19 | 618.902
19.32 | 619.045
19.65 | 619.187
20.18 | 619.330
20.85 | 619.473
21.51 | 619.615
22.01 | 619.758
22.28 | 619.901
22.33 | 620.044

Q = 21.3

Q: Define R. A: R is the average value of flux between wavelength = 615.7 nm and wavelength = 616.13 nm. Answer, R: 20.1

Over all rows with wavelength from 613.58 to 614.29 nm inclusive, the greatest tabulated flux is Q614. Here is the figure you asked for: 19.56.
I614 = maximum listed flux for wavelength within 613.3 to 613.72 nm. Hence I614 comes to 19.66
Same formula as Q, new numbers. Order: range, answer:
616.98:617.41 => 21.6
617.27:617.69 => 22.7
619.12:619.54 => 20.2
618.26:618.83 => 19.5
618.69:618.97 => 19.2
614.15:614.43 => 19.3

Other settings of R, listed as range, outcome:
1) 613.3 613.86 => 19.6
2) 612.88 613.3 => 20.4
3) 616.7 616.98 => 19.8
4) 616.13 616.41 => 19.7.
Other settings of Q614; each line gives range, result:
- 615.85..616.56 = 20.03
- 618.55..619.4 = 20.18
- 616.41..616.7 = 19.48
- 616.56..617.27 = 21.61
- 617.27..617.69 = 22.91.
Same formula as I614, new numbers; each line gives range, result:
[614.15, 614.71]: 20.04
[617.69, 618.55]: 22.59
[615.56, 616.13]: 20.91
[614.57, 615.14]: 21.88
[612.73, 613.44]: 20.93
